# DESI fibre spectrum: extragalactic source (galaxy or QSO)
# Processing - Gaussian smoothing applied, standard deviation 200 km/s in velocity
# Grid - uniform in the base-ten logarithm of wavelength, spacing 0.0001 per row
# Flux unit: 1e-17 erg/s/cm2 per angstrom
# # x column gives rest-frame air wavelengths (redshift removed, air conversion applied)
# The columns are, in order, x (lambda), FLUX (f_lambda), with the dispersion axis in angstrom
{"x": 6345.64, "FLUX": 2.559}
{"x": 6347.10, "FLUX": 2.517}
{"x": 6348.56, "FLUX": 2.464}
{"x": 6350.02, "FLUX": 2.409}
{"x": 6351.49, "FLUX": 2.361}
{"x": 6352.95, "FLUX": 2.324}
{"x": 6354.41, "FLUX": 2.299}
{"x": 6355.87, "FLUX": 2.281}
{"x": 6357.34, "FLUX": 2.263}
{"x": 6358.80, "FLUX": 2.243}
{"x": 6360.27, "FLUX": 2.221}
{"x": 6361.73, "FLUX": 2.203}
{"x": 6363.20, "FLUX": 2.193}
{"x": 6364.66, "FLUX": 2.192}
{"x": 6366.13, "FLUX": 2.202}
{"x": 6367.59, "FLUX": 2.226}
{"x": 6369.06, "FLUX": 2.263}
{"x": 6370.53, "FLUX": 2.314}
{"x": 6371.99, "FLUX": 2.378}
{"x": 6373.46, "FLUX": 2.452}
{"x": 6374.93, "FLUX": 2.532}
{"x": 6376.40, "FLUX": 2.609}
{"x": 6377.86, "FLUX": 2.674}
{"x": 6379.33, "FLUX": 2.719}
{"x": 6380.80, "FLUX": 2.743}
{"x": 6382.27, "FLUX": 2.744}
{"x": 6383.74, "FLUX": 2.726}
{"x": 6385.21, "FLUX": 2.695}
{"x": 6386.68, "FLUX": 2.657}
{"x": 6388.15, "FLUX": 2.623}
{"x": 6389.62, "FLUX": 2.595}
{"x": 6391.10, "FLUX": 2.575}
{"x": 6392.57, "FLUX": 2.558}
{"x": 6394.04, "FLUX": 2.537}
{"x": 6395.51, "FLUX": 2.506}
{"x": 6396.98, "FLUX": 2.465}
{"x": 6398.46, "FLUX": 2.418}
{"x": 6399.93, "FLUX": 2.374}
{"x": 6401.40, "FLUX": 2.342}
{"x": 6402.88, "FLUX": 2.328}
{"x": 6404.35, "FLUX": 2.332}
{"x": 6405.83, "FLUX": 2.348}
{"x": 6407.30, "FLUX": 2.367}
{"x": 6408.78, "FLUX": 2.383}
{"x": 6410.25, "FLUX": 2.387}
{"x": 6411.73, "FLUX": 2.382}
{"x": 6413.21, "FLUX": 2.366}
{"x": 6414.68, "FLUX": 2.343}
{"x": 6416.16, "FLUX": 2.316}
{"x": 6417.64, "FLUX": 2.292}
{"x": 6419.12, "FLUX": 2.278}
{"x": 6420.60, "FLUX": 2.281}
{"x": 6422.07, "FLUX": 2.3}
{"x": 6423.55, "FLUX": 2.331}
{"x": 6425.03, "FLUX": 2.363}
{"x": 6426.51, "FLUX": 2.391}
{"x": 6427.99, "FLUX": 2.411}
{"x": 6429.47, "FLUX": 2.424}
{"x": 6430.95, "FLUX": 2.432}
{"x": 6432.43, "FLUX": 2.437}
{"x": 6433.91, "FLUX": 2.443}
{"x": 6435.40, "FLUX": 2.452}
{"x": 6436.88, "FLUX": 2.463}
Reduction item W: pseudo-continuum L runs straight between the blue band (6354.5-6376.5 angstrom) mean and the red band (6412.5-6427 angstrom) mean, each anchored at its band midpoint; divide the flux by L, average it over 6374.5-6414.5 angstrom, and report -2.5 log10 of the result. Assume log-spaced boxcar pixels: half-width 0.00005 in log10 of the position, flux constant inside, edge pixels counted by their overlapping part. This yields -0.092 mag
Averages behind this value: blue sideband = 2.3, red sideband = 2.33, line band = 2.52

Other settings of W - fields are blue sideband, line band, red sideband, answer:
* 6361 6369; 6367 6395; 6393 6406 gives -0.11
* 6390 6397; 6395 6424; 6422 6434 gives 0.05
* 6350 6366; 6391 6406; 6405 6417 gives -0.04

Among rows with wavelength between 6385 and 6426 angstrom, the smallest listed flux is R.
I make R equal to 2.278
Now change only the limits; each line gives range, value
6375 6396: 2.506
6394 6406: 2.328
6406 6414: 2.366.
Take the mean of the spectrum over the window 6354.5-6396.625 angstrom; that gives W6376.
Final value 2.46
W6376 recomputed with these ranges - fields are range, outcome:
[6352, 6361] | 2.27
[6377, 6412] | 2.52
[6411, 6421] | 2.32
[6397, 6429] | 2.35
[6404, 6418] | 2.35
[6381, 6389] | 2.69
